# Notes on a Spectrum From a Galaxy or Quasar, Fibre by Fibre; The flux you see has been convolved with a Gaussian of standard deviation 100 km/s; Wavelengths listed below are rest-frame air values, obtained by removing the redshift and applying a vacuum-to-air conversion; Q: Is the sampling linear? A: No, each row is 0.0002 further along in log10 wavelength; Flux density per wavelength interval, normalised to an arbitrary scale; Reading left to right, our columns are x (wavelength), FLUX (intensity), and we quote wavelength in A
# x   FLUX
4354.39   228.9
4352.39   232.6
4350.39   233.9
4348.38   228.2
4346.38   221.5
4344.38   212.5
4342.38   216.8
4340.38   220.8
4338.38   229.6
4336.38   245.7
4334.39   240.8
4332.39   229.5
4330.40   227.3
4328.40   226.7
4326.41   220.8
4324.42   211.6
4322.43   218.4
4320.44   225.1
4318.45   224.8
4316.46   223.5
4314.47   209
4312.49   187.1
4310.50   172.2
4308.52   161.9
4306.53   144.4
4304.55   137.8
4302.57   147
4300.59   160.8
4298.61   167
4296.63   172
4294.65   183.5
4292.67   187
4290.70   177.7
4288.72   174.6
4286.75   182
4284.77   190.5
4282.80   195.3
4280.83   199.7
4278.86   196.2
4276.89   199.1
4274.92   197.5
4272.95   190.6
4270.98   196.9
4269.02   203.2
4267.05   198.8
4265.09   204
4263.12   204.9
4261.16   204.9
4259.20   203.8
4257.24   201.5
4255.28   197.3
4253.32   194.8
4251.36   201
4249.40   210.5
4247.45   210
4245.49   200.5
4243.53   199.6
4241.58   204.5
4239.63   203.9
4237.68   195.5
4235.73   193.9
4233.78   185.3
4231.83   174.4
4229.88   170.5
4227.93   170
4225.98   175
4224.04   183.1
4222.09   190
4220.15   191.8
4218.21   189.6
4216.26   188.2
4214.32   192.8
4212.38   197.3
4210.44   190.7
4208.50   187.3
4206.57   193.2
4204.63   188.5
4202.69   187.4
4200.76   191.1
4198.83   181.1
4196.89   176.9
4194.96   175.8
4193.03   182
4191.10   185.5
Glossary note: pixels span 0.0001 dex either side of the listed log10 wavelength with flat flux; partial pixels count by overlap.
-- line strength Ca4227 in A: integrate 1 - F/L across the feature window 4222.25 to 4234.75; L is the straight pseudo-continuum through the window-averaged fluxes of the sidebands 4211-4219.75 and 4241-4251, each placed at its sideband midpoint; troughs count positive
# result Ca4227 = 1.27 A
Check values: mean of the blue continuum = 192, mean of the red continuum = 205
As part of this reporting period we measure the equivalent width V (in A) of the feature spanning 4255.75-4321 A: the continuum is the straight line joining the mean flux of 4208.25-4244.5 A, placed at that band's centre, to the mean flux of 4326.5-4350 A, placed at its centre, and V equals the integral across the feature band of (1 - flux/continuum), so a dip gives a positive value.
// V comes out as 6.58 A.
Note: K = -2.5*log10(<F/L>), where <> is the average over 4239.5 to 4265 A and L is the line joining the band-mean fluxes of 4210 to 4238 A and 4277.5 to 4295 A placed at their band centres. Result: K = -0.09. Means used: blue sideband 186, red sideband 188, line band 203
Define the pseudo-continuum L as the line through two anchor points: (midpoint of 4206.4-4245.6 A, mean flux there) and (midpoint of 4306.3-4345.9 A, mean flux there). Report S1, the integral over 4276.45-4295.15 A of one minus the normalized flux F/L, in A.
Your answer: 1.4 A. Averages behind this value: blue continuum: 189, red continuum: 214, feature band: 188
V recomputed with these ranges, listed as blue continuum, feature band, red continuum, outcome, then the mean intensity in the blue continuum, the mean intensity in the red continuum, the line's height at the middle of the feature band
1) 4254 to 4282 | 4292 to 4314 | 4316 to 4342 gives 5.0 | 200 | 226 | 215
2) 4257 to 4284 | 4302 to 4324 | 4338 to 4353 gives 2.7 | 200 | 224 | 213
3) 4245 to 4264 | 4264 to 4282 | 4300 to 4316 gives -0.7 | 203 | 167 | 191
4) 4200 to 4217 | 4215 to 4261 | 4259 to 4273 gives 0.8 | 191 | 201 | 196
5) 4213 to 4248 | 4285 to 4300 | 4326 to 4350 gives 2.4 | 190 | 227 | 211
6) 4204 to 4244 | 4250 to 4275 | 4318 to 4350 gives 0.2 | 189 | 225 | 201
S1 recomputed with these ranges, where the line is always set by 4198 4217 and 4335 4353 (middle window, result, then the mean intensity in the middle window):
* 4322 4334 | 0.0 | 224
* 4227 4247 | 0.8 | 190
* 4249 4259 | 0.1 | 201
